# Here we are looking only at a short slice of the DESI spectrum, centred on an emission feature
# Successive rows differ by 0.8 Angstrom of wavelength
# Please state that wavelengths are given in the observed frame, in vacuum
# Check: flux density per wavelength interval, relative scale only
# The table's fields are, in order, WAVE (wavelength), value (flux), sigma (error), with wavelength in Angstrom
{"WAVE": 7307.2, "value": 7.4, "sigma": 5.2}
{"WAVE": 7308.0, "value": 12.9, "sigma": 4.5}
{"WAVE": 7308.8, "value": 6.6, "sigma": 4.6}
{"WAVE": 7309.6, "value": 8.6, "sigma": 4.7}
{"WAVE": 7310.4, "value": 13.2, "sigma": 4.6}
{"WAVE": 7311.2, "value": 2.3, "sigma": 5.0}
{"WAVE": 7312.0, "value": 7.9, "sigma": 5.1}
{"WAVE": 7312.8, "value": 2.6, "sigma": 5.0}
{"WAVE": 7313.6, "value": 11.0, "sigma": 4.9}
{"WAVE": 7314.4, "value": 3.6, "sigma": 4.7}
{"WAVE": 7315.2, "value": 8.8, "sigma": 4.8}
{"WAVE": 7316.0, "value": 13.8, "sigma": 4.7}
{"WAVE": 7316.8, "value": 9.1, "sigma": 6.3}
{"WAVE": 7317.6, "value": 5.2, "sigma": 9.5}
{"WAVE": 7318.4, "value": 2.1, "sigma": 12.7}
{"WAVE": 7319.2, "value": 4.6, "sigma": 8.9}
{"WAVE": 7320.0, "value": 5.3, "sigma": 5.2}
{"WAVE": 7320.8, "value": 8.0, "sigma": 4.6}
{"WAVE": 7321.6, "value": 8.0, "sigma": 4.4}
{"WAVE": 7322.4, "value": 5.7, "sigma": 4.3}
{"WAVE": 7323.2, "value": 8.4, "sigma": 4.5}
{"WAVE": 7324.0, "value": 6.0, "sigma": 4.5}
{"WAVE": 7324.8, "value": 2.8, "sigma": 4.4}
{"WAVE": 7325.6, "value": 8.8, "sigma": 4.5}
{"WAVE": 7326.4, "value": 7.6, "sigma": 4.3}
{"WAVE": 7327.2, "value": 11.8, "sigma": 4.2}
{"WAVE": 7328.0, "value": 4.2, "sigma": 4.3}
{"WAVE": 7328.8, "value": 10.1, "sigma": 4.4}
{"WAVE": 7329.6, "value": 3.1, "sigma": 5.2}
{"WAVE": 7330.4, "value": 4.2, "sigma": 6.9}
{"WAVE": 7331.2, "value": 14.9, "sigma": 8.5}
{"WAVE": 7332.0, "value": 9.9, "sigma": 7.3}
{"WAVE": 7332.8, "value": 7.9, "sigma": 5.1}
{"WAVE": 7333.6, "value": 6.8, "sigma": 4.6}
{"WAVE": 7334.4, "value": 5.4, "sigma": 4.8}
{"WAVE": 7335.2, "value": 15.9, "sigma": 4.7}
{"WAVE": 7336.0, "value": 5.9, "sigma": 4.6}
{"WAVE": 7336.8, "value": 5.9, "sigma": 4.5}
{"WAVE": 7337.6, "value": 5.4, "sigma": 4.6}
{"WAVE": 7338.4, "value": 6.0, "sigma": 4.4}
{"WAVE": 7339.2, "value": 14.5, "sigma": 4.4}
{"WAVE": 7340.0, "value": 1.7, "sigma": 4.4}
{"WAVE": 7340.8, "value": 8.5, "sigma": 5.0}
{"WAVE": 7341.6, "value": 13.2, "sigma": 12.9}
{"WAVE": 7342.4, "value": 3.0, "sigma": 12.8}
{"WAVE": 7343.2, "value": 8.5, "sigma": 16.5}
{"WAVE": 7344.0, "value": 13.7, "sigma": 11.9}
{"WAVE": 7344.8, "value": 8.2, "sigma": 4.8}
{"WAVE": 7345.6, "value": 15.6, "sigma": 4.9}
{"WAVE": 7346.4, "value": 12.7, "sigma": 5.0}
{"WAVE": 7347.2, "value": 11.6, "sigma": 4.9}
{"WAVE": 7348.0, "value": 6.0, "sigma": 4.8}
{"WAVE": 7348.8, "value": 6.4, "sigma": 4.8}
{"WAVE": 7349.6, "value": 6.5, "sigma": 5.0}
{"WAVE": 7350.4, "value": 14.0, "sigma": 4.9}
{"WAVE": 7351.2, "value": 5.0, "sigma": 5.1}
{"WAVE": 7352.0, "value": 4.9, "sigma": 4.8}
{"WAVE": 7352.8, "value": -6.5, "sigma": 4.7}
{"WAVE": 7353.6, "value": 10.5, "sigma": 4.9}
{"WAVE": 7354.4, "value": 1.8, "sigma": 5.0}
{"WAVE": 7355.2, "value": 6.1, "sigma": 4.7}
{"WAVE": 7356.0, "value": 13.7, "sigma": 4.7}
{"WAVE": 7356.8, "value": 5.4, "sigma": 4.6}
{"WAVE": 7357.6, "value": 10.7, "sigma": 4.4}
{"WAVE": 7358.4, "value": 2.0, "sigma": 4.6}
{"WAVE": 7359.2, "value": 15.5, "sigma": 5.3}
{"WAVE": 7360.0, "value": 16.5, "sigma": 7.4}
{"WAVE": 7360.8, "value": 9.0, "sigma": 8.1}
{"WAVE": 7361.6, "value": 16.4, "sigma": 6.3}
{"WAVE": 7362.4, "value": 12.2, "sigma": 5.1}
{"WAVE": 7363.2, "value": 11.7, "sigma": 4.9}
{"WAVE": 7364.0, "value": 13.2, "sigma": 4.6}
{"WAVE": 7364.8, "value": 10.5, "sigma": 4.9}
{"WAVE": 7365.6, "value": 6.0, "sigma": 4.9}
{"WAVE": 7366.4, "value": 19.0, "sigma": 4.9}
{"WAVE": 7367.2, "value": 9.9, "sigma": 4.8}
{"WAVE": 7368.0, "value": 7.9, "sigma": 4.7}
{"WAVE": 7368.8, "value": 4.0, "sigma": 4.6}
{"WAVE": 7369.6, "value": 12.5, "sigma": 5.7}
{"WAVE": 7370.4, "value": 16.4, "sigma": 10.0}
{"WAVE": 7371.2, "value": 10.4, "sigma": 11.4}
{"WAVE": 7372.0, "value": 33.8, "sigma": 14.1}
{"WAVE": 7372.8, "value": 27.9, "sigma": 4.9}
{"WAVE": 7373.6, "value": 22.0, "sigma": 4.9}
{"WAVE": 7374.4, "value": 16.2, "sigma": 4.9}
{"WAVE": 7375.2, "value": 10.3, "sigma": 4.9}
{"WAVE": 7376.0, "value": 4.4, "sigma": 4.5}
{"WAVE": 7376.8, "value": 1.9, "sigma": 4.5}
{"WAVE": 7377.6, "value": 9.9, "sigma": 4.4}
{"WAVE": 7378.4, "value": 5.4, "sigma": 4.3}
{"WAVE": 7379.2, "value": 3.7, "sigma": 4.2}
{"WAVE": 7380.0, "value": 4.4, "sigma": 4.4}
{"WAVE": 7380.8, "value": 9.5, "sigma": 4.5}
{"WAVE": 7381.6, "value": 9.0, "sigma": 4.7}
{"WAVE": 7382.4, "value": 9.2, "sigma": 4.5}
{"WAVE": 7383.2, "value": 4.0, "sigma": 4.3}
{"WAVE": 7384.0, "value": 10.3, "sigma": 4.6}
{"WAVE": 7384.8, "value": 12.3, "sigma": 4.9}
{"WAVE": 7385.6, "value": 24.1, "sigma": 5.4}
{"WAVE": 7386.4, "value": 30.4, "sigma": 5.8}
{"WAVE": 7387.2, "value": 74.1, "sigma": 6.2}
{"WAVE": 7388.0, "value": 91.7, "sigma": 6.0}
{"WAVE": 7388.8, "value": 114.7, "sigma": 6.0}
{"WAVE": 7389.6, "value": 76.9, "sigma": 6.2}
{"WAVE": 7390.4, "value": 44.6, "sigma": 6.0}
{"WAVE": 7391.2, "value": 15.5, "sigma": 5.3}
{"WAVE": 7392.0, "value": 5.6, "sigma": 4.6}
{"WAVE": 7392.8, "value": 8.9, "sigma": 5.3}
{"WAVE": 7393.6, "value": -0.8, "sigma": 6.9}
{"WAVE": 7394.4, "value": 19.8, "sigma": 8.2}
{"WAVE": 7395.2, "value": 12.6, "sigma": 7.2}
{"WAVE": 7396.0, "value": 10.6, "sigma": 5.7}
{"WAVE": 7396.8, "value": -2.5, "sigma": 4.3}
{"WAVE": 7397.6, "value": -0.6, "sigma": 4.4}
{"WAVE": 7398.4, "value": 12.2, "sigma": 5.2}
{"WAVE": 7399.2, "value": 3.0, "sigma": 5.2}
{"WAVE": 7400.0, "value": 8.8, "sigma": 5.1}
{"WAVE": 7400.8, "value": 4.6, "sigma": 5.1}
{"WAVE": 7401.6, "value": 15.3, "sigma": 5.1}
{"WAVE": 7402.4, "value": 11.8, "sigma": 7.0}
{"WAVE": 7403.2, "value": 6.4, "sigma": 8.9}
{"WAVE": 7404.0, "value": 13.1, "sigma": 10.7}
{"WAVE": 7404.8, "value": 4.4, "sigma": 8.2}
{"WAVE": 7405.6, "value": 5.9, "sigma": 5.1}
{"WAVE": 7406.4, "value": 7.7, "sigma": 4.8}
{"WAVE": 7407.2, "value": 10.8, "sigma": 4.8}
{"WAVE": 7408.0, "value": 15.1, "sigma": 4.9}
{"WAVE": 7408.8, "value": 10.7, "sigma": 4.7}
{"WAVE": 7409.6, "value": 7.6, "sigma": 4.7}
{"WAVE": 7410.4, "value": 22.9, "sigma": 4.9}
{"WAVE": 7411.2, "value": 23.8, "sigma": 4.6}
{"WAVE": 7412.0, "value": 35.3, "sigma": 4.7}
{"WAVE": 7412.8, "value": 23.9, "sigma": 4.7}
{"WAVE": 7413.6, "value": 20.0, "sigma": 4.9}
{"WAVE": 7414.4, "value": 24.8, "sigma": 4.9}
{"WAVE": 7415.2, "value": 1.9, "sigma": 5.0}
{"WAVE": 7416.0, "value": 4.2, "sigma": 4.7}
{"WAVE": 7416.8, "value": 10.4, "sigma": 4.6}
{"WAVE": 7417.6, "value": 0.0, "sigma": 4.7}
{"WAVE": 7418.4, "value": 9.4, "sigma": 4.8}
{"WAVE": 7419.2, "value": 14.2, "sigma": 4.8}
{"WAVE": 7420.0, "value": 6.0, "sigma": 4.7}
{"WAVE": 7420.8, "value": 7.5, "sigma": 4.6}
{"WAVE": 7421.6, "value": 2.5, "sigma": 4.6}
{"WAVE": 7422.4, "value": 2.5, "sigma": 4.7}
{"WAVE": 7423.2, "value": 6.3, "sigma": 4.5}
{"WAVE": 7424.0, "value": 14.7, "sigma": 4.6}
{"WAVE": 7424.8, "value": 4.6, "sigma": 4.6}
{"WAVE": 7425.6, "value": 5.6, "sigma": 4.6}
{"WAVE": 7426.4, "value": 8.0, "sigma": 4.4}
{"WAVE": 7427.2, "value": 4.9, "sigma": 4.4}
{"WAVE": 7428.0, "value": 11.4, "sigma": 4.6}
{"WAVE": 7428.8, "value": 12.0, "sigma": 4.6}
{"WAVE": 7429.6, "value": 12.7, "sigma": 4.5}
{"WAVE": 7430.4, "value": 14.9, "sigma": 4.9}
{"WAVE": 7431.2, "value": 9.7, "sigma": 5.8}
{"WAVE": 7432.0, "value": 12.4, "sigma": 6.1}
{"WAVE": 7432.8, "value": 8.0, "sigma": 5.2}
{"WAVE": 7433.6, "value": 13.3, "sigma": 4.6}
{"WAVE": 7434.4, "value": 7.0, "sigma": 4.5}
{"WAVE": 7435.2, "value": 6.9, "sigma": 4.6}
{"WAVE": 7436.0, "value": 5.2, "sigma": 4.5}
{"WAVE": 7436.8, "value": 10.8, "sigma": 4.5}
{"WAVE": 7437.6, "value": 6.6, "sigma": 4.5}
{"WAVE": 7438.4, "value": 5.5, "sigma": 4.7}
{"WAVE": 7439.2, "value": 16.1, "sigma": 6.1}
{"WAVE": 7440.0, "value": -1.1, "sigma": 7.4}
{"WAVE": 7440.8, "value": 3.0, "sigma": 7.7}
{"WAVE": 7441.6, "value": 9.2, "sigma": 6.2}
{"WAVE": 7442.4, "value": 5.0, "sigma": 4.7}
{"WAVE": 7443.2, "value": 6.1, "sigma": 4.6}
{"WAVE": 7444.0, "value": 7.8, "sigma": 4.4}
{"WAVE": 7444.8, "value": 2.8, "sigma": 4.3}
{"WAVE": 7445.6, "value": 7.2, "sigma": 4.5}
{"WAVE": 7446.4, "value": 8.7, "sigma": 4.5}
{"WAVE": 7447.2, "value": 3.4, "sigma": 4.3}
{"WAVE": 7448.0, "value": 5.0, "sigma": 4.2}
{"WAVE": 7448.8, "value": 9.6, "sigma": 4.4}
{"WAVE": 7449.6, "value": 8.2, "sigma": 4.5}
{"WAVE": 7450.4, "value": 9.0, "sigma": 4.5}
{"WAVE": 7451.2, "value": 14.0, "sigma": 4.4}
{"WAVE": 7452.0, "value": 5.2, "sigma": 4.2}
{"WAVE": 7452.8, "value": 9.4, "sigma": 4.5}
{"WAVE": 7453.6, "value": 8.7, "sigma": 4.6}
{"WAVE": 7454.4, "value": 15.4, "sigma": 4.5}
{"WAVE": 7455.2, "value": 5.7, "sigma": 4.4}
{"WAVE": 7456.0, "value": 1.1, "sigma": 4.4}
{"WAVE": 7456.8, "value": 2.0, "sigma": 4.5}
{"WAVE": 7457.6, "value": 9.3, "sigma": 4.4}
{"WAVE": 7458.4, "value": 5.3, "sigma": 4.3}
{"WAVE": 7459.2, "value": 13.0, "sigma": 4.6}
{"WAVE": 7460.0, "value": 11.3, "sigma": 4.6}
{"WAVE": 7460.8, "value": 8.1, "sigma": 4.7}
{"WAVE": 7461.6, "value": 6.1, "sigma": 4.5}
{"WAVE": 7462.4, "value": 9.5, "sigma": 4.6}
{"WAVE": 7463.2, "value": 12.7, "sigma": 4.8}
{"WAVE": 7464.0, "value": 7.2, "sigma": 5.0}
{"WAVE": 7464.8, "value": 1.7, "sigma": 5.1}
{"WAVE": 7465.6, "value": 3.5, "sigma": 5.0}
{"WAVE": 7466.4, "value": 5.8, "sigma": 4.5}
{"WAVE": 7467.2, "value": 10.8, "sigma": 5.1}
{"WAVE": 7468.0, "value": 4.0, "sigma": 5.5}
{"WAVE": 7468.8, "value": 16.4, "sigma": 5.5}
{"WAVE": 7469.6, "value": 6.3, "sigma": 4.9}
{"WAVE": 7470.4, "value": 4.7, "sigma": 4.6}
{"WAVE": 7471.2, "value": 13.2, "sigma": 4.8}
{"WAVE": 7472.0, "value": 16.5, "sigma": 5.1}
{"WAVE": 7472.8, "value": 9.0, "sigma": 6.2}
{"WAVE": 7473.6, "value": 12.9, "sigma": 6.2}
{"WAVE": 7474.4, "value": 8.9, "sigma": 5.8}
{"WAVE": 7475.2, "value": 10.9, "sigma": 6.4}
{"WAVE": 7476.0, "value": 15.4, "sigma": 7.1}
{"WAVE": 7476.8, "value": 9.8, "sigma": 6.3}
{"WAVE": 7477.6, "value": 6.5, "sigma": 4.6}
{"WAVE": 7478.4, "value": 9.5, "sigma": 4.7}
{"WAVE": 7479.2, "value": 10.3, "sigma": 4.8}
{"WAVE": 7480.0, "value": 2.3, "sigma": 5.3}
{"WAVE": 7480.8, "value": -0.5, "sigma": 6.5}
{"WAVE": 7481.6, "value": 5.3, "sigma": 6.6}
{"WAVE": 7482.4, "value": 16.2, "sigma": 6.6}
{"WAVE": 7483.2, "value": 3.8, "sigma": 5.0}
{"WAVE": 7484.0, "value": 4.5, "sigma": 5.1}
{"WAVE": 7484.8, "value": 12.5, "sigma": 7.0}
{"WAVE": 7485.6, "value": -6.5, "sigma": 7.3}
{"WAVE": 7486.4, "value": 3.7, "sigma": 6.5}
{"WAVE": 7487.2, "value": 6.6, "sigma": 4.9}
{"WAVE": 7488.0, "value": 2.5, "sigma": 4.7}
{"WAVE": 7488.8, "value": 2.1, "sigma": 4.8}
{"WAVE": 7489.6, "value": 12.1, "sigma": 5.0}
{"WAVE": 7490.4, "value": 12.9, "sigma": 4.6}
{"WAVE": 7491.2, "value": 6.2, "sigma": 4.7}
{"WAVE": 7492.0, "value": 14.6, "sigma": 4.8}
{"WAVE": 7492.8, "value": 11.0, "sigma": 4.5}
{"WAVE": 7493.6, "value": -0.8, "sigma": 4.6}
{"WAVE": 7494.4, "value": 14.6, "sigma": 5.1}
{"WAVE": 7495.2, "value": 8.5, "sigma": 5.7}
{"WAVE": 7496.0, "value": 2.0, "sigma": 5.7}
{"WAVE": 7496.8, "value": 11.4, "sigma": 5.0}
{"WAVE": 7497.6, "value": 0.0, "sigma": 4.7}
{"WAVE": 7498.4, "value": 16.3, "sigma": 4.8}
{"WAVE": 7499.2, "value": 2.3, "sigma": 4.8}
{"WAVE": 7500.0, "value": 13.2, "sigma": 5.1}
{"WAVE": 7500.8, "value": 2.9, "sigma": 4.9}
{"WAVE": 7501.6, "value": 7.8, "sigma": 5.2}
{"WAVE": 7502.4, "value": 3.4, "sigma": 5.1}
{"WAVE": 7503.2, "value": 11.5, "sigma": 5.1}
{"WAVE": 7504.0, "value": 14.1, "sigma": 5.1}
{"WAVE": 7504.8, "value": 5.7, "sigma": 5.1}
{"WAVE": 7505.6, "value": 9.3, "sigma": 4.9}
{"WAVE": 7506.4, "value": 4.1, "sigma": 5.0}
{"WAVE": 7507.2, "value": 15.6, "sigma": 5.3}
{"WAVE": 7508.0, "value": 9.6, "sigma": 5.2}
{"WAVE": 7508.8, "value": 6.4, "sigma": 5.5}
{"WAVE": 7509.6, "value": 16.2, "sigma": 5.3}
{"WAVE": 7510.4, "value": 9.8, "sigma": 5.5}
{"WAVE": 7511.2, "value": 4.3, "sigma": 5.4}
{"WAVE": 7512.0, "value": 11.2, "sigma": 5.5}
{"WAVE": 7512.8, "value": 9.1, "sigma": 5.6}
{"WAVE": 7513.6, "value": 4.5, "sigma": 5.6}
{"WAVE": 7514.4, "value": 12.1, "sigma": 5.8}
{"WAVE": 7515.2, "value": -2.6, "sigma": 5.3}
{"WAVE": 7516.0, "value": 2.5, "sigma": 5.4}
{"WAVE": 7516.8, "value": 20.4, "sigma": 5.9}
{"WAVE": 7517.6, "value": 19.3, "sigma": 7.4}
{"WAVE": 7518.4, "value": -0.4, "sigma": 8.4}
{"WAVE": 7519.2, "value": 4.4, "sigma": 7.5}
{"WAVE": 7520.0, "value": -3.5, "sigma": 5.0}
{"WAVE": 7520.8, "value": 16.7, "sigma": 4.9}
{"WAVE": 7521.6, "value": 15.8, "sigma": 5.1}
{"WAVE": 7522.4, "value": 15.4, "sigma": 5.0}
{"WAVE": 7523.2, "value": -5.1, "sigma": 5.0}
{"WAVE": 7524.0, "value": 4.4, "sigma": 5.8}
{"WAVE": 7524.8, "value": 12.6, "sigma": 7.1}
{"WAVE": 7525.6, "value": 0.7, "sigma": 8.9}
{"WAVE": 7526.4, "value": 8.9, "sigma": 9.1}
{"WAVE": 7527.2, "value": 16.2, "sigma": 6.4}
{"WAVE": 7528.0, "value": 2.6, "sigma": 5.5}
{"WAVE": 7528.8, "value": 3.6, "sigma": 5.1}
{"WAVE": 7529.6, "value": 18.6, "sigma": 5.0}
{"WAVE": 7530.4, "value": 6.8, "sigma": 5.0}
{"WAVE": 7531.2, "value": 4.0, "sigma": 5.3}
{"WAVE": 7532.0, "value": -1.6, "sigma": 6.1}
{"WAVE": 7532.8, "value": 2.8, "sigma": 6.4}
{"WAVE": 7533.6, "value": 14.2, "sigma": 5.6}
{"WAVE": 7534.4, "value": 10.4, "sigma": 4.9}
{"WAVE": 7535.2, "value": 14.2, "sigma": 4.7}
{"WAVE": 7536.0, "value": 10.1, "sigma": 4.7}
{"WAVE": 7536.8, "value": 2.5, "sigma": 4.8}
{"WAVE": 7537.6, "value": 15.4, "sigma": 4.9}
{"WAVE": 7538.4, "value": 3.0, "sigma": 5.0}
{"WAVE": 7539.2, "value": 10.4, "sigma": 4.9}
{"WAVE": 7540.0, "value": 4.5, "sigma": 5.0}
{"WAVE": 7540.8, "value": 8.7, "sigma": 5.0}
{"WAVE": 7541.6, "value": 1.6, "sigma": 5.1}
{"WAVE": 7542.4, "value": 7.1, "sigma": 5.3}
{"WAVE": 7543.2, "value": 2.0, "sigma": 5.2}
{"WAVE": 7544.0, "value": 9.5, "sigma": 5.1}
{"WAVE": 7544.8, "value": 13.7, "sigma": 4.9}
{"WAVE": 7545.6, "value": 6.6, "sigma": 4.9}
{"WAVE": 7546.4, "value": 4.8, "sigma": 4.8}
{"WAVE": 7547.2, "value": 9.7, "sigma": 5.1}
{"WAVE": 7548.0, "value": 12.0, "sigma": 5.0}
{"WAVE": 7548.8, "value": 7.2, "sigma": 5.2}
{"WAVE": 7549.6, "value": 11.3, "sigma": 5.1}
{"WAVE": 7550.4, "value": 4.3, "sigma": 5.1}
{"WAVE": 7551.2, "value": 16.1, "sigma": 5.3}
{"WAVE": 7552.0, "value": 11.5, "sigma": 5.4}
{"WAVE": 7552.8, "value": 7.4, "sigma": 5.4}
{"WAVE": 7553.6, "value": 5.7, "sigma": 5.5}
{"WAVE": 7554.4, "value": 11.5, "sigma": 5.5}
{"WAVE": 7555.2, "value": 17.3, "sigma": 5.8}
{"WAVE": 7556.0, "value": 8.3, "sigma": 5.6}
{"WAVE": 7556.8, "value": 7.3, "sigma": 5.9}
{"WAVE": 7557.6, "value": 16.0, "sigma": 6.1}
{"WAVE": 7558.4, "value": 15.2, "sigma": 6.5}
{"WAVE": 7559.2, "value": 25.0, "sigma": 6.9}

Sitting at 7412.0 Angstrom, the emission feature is [N II] 6583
